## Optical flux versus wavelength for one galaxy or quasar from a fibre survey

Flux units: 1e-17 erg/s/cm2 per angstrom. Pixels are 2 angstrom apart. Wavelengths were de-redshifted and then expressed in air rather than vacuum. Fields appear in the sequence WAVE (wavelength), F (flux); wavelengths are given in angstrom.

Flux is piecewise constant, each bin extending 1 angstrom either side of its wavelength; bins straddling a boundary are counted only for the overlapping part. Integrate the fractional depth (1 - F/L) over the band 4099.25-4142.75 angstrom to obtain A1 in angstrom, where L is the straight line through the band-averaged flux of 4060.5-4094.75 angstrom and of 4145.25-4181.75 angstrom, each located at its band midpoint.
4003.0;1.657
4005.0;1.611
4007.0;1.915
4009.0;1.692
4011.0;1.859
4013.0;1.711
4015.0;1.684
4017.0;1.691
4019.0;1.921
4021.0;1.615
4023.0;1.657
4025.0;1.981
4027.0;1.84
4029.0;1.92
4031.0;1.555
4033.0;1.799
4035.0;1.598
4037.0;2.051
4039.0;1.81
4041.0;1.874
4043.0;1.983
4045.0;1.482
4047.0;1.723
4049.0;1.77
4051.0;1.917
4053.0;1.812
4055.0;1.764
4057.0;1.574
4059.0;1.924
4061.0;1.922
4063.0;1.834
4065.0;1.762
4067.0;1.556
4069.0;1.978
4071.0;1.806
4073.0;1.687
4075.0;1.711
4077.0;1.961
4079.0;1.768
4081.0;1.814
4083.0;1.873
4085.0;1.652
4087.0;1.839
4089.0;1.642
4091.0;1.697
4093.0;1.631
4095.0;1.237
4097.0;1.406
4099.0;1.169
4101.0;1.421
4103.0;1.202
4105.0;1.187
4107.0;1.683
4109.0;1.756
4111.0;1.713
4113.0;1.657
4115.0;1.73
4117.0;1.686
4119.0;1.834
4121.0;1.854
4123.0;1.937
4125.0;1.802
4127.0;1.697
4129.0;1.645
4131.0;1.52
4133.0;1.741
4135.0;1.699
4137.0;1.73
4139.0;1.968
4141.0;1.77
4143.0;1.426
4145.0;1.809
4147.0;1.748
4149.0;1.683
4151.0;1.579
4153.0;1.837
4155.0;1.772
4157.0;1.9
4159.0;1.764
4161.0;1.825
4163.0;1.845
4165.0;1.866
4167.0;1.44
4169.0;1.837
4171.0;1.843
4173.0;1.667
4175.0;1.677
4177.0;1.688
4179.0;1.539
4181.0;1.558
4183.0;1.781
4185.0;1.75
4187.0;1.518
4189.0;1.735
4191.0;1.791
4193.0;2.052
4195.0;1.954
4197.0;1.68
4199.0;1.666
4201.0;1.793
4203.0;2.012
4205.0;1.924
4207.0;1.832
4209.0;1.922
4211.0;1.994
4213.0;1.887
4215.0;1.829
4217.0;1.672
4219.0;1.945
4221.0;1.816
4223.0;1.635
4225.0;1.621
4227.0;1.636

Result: 2.0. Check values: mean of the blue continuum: 1.76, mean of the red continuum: 1.73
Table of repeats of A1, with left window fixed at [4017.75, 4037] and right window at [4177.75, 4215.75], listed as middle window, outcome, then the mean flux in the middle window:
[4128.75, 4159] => 1.15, 1.73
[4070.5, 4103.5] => 3.03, 1.62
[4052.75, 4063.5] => -0.12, 1.8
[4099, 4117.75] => 2.64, 1.54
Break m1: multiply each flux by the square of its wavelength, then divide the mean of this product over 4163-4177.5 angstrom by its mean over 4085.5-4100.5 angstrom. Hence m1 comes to 1.18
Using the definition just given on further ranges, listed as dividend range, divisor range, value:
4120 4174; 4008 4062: 1.04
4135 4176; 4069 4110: 1.12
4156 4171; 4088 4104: 1.30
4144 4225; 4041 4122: 1.10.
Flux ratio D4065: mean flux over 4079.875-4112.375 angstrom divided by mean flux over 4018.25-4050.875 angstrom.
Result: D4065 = 0.87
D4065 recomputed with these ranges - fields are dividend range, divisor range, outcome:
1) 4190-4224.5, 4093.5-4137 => 1.15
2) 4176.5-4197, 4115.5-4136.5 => 1.00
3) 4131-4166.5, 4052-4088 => 0.98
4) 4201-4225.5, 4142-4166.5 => 1.05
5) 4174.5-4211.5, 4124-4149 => 1.04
